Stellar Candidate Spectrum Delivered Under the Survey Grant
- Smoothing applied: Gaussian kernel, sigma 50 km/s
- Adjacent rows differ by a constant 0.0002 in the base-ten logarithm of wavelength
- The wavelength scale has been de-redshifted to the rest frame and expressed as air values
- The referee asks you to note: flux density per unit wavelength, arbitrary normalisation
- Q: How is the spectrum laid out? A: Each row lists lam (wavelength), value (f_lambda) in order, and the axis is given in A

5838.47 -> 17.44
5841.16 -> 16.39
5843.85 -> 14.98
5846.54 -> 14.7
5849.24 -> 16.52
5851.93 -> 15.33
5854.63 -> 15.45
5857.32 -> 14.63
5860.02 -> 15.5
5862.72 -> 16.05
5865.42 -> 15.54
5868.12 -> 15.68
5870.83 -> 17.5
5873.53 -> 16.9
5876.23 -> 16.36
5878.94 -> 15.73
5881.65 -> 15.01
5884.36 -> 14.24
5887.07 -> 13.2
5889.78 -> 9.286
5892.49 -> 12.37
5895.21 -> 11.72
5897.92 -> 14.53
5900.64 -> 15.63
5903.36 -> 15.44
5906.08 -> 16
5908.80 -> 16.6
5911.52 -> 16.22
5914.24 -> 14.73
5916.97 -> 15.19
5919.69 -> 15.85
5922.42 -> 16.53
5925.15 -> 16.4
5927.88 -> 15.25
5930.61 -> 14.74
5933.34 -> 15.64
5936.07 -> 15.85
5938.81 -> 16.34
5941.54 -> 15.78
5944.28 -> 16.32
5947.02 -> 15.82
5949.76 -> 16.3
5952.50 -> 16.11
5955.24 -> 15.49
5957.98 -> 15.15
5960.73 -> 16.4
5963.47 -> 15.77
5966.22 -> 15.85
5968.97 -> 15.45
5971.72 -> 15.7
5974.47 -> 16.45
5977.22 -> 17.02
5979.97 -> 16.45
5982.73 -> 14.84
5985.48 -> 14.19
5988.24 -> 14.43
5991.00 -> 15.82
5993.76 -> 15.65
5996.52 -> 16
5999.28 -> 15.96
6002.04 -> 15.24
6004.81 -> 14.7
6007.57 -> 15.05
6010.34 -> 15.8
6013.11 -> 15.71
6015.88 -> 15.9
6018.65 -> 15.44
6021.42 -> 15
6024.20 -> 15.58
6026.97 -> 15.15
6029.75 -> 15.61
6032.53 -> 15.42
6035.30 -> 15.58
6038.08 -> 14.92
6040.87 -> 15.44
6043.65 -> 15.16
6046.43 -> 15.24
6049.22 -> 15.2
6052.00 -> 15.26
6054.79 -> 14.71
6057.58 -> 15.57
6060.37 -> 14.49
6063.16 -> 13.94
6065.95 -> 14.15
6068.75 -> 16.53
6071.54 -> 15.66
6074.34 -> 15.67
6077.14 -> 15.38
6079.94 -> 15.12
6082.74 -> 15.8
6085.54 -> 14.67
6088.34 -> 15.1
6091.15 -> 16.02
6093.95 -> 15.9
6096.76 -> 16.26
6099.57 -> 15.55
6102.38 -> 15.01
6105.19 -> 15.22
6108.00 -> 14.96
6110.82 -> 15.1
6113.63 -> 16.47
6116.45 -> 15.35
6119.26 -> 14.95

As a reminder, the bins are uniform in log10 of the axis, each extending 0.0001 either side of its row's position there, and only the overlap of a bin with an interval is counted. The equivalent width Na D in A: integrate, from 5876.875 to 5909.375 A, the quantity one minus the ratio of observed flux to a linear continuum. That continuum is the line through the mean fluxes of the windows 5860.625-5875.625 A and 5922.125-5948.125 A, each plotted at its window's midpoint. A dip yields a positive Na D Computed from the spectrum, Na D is 4.01 A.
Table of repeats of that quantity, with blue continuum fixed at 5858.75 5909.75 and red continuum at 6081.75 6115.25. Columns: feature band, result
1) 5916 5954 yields -2.1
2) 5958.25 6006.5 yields -1.5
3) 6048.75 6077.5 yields 0.5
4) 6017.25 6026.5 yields 0.0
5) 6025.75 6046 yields 0.0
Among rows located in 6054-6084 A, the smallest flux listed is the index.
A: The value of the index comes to 13.94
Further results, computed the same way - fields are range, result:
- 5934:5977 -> 15.15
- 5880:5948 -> 9.286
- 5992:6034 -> 14.7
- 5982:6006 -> 14.19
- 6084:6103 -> 14.67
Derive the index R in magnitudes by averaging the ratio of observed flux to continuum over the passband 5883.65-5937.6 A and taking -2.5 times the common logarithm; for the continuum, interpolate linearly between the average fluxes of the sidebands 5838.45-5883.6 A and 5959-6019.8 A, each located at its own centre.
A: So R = 0.07 mag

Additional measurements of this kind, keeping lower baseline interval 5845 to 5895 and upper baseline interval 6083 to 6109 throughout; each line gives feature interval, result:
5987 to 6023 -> -0.02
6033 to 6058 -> 0.01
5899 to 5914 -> -0.06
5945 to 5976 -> -0.05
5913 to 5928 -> -0.05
